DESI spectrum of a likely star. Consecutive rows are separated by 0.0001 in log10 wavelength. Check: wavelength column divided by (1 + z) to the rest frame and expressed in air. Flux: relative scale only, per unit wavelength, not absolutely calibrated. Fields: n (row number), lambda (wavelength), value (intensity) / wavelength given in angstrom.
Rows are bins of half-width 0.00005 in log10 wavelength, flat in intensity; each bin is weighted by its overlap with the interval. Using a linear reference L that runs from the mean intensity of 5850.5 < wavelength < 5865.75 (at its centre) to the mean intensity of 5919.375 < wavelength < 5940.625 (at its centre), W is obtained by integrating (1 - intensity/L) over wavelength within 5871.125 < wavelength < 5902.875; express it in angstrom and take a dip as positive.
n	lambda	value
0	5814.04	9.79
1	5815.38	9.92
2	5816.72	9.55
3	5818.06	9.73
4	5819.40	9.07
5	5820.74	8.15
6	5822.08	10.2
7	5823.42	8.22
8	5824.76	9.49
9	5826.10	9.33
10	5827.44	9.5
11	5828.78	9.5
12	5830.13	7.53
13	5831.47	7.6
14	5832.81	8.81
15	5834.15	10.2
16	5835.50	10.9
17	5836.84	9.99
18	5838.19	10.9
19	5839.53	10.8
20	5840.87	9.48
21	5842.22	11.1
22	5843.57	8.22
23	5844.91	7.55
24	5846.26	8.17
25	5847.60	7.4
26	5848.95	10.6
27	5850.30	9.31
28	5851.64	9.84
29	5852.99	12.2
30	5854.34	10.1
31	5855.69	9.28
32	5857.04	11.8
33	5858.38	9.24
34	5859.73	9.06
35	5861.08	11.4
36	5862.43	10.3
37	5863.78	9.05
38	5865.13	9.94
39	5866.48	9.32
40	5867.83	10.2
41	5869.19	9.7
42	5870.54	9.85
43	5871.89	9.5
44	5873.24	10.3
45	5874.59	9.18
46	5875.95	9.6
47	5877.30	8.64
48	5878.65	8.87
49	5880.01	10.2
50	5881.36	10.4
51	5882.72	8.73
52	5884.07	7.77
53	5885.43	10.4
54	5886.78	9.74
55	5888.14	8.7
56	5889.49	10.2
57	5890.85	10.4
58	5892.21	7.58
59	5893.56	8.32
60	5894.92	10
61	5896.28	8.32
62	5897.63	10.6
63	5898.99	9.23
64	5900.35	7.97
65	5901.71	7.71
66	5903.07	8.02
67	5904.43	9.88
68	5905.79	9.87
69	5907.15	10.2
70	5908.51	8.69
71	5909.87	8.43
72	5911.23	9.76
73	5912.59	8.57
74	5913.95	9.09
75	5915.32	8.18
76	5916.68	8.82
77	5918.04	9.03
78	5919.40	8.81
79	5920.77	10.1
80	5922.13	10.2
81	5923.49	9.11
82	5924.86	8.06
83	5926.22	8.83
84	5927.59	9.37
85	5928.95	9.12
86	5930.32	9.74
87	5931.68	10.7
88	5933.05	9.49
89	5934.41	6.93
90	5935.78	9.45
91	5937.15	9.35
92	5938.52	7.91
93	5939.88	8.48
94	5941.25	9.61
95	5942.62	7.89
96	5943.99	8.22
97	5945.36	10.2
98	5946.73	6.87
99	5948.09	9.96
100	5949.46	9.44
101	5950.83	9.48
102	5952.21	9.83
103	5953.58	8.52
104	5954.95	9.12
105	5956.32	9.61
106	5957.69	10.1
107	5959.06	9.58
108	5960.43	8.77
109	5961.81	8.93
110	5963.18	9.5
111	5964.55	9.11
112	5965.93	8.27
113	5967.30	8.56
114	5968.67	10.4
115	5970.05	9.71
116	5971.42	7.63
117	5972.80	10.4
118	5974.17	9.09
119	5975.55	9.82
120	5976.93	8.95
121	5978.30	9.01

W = 1.7 angstrom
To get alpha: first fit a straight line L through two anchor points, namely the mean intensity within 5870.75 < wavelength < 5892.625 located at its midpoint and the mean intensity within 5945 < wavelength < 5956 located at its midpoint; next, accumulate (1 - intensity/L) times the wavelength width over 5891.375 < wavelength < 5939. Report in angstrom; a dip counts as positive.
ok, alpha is 1.4 angstrom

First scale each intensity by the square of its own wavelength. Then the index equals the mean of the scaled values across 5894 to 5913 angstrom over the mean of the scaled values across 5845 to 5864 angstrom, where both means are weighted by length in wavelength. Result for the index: 0.9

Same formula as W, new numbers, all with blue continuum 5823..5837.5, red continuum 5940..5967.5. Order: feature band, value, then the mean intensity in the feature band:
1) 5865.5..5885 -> -0.7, 9.46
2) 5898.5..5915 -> 0.3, 8.93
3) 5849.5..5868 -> -1.8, 10.1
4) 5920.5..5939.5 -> -0.1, 9.14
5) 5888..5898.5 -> -0.2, 9.3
